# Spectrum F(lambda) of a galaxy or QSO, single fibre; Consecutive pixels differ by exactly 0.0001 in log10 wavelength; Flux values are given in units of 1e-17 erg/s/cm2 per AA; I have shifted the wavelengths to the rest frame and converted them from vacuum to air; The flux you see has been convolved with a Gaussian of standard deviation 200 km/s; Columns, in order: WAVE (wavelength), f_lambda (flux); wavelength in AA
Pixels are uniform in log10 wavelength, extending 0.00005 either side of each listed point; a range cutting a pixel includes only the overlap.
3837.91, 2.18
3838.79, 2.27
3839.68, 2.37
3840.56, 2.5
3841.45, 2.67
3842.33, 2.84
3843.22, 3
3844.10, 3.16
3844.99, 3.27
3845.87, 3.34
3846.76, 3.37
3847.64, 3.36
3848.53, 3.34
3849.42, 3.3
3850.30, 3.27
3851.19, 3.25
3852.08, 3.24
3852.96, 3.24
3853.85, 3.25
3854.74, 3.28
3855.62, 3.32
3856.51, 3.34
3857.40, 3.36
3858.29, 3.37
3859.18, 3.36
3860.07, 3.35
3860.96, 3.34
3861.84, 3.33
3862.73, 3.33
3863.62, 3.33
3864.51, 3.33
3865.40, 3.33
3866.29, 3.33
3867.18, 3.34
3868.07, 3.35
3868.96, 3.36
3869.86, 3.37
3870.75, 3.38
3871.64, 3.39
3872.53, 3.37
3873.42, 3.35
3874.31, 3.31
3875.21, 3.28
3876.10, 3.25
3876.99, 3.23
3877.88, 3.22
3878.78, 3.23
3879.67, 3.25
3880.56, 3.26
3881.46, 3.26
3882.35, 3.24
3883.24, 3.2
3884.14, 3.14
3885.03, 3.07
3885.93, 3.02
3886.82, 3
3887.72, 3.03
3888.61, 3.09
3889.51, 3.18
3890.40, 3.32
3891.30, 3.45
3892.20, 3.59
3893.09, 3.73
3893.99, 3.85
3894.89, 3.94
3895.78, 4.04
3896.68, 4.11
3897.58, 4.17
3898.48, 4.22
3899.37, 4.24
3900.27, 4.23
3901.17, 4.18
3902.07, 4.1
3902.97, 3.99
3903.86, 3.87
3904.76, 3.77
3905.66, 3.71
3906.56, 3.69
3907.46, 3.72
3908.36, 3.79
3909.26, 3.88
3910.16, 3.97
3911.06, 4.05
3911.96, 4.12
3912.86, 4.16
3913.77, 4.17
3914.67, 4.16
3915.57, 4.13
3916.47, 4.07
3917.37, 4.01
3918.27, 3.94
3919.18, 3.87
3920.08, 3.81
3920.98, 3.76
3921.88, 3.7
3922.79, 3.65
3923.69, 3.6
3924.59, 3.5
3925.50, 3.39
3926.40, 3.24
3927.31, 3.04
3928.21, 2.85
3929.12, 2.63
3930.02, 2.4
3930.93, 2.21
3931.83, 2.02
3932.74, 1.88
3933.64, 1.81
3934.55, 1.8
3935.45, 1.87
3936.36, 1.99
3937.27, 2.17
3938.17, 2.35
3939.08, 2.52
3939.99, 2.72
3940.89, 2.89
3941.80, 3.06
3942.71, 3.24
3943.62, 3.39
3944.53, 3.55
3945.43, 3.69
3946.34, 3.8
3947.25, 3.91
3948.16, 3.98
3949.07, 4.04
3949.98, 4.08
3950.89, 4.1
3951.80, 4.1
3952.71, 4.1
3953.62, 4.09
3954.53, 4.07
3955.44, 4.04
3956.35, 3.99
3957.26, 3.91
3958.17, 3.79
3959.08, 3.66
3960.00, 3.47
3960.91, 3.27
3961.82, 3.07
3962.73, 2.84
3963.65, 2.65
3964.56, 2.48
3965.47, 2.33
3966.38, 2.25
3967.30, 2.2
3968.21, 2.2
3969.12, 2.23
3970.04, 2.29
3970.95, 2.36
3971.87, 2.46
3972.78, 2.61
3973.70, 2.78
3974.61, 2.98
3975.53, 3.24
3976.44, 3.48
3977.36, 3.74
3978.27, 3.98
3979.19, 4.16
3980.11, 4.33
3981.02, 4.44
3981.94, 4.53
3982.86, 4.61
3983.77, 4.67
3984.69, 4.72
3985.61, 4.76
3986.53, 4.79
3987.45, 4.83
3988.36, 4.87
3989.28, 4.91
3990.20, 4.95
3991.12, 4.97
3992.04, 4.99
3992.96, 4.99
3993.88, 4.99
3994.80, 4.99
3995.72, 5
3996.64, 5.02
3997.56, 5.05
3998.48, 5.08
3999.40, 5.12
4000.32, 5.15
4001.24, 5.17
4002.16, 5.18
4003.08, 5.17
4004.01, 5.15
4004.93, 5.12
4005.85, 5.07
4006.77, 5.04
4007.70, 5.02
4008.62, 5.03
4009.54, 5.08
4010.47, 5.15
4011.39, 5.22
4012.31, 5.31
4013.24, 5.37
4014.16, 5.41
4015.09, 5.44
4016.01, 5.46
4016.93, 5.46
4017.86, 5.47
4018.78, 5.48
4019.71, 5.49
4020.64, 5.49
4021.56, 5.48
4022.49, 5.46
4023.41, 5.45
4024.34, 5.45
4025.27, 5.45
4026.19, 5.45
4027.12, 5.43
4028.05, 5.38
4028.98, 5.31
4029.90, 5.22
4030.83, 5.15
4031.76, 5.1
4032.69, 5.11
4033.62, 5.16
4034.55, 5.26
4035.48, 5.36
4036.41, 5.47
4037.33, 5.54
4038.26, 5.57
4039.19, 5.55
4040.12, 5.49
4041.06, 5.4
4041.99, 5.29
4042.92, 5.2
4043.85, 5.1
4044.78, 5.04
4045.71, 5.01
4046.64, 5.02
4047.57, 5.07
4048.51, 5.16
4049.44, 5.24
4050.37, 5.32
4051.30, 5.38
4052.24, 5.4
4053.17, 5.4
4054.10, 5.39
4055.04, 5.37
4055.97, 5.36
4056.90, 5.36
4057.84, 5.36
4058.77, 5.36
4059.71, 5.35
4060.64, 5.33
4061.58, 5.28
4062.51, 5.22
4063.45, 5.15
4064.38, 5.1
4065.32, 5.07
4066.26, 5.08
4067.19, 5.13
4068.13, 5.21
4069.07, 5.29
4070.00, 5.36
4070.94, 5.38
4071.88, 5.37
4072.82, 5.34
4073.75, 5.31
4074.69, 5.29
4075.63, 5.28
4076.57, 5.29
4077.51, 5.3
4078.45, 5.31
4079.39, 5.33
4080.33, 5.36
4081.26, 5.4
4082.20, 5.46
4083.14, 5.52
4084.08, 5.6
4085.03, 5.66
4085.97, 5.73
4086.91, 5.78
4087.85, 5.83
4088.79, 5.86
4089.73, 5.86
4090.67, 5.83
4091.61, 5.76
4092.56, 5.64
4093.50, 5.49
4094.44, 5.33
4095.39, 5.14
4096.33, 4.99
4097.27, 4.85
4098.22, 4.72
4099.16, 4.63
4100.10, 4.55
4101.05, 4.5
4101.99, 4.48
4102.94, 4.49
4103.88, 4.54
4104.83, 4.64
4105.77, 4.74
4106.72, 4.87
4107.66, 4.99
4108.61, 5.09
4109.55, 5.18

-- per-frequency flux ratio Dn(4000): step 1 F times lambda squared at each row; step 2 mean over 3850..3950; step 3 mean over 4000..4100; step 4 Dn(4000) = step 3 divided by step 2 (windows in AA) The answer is 1.69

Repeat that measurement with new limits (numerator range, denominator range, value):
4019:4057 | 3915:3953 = 1.75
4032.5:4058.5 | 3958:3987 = 1.64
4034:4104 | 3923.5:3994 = 1.63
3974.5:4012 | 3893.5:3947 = 1.44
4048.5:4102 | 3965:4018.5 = 1.25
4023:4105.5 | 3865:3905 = 1.65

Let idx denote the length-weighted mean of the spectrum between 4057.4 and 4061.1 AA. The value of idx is 5.36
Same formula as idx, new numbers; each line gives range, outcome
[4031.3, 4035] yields 5.15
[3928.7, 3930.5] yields 2.51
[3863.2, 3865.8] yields 3.33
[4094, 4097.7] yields 5.08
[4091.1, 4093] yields 5.69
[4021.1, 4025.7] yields 5.46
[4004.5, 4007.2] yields 5.09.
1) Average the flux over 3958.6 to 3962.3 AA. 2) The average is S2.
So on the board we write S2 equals 3.37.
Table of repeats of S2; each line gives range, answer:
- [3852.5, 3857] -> 3.29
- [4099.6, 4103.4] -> 4.5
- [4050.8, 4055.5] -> 5.38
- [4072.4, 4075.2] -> 5.32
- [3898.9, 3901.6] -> 4.22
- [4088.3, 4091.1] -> 5.86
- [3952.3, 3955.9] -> 4.08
